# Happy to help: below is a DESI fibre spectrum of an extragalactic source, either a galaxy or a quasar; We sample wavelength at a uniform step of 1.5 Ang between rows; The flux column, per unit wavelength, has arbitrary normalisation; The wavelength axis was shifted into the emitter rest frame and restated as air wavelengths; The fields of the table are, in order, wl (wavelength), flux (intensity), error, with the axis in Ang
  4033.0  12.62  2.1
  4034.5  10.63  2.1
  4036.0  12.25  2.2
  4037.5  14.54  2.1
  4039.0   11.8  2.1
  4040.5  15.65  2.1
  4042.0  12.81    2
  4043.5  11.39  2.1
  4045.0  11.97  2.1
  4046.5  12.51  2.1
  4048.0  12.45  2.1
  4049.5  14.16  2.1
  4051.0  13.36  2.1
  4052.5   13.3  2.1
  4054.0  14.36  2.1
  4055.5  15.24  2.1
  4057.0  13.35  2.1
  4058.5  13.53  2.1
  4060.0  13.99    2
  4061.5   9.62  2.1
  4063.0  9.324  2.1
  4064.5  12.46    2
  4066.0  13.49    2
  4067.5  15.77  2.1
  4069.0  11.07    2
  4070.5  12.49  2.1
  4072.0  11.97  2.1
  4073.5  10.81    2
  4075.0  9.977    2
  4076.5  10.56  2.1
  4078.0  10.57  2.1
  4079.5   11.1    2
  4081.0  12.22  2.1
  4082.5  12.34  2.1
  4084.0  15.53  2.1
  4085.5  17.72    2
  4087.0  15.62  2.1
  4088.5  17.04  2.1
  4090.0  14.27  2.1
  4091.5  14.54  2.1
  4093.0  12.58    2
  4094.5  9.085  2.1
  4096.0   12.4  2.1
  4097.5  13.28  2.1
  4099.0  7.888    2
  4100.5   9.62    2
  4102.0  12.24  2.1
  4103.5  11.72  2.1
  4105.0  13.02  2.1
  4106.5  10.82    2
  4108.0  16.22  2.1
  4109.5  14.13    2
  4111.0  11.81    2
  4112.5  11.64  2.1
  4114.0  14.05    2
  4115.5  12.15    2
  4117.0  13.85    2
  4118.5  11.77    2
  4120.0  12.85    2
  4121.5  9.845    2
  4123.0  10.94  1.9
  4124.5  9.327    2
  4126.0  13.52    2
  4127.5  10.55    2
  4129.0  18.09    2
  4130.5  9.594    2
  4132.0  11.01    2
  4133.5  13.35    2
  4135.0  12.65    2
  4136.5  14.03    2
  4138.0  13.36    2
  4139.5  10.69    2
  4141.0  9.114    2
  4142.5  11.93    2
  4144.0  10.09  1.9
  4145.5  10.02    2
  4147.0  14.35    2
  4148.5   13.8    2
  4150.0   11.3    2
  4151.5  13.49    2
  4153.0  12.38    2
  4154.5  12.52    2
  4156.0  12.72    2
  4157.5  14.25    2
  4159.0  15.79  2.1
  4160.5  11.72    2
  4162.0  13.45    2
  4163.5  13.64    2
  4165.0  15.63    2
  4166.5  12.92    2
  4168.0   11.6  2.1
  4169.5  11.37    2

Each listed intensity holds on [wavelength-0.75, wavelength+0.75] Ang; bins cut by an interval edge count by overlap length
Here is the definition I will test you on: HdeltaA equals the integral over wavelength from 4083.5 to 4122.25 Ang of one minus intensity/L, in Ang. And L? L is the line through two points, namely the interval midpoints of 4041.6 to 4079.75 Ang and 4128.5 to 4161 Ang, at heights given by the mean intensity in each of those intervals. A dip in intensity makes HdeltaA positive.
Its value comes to -1.4 Ang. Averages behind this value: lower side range 12.4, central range 12.9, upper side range 12.5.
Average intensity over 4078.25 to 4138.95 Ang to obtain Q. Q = 12.7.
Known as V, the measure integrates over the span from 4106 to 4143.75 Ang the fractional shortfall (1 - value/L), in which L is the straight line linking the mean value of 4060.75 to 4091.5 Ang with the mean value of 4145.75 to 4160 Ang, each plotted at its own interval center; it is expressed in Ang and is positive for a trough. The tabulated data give 2.3 Ang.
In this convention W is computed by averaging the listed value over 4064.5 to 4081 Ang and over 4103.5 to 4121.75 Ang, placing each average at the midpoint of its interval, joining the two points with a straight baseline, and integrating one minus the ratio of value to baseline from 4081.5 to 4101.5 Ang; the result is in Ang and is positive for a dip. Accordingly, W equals -1.6 Ang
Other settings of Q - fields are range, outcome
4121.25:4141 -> 12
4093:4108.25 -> 11.5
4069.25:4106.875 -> 12.4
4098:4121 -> 12.2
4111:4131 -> 12.2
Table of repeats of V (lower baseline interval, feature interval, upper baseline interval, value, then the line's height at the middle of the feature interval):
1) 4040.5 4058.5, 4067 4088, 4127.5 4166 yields 0.66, 13.1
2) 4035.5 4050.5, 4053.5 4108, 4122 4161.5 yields 0.59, 12.7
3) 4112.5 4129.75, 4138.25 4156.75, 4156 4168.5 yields 1.80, 13.2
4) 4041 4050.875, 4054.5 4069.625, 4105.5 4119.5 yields -0.10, 12.7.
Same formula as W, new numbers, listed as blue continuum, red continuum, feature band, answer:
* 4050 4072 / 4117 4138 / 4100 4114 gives -0.06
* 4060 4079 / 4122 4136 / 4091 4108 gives 0.19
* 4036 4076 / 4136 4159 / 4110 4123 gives 0.29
